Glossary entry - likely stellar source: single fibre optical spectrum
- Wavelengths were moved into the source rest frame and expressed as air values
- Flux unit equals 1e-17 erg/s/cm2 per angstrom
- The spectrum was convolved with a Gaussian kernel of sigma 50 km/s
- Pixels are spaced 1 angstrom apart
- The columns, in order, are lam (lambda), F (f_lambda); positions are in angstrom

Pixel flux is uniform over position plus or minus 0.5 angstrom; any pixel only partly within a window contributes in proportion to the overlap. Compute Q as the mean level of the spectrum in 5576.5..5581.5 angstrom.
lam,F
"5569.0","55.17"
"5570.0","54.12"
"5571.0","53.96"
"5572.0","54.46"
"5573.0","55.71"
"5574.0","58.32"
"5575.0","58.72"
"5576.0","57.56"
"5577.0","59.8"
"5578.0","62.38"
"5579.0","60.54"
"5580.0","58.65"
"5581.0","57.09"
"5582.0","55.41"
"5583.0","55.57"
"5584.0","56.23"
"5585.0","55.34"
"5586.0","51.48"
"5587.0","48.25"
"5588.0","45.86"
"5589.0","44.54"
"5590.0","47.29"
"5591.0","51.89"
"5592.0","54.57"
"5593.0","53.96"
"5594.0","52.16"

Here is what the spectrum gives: 59.7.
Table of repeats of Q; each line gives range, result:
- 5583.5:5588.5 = 51.4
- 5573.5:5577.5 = 58.6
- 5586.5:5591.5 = 47.6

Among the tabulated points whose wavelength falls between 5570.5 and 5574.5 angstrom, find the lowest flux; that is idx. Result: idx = 53.96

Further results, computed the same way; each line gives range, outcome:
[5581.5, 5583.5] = 55.41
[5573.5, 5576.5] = 57.56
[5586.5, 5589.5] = 44.54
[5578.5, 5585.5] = 55.34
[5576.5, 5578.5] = 59.8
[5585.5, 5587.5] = 48.25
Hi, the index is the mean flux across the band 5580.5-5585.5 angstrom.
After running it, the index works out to 55.9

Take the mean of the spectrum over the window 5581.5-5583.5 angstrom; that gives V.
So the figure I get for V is 55.5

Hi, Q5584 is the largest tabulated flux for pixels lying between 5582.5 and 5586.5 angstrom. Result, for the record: 56.23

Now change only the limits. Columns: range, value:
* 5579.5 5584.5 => 58.65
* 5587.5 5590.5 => 47.29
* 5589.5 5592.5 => 54.57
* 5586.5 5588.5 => 48.25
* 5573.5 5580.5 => 62.38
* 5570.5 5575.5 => 58.72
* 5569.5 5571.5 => 54.12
